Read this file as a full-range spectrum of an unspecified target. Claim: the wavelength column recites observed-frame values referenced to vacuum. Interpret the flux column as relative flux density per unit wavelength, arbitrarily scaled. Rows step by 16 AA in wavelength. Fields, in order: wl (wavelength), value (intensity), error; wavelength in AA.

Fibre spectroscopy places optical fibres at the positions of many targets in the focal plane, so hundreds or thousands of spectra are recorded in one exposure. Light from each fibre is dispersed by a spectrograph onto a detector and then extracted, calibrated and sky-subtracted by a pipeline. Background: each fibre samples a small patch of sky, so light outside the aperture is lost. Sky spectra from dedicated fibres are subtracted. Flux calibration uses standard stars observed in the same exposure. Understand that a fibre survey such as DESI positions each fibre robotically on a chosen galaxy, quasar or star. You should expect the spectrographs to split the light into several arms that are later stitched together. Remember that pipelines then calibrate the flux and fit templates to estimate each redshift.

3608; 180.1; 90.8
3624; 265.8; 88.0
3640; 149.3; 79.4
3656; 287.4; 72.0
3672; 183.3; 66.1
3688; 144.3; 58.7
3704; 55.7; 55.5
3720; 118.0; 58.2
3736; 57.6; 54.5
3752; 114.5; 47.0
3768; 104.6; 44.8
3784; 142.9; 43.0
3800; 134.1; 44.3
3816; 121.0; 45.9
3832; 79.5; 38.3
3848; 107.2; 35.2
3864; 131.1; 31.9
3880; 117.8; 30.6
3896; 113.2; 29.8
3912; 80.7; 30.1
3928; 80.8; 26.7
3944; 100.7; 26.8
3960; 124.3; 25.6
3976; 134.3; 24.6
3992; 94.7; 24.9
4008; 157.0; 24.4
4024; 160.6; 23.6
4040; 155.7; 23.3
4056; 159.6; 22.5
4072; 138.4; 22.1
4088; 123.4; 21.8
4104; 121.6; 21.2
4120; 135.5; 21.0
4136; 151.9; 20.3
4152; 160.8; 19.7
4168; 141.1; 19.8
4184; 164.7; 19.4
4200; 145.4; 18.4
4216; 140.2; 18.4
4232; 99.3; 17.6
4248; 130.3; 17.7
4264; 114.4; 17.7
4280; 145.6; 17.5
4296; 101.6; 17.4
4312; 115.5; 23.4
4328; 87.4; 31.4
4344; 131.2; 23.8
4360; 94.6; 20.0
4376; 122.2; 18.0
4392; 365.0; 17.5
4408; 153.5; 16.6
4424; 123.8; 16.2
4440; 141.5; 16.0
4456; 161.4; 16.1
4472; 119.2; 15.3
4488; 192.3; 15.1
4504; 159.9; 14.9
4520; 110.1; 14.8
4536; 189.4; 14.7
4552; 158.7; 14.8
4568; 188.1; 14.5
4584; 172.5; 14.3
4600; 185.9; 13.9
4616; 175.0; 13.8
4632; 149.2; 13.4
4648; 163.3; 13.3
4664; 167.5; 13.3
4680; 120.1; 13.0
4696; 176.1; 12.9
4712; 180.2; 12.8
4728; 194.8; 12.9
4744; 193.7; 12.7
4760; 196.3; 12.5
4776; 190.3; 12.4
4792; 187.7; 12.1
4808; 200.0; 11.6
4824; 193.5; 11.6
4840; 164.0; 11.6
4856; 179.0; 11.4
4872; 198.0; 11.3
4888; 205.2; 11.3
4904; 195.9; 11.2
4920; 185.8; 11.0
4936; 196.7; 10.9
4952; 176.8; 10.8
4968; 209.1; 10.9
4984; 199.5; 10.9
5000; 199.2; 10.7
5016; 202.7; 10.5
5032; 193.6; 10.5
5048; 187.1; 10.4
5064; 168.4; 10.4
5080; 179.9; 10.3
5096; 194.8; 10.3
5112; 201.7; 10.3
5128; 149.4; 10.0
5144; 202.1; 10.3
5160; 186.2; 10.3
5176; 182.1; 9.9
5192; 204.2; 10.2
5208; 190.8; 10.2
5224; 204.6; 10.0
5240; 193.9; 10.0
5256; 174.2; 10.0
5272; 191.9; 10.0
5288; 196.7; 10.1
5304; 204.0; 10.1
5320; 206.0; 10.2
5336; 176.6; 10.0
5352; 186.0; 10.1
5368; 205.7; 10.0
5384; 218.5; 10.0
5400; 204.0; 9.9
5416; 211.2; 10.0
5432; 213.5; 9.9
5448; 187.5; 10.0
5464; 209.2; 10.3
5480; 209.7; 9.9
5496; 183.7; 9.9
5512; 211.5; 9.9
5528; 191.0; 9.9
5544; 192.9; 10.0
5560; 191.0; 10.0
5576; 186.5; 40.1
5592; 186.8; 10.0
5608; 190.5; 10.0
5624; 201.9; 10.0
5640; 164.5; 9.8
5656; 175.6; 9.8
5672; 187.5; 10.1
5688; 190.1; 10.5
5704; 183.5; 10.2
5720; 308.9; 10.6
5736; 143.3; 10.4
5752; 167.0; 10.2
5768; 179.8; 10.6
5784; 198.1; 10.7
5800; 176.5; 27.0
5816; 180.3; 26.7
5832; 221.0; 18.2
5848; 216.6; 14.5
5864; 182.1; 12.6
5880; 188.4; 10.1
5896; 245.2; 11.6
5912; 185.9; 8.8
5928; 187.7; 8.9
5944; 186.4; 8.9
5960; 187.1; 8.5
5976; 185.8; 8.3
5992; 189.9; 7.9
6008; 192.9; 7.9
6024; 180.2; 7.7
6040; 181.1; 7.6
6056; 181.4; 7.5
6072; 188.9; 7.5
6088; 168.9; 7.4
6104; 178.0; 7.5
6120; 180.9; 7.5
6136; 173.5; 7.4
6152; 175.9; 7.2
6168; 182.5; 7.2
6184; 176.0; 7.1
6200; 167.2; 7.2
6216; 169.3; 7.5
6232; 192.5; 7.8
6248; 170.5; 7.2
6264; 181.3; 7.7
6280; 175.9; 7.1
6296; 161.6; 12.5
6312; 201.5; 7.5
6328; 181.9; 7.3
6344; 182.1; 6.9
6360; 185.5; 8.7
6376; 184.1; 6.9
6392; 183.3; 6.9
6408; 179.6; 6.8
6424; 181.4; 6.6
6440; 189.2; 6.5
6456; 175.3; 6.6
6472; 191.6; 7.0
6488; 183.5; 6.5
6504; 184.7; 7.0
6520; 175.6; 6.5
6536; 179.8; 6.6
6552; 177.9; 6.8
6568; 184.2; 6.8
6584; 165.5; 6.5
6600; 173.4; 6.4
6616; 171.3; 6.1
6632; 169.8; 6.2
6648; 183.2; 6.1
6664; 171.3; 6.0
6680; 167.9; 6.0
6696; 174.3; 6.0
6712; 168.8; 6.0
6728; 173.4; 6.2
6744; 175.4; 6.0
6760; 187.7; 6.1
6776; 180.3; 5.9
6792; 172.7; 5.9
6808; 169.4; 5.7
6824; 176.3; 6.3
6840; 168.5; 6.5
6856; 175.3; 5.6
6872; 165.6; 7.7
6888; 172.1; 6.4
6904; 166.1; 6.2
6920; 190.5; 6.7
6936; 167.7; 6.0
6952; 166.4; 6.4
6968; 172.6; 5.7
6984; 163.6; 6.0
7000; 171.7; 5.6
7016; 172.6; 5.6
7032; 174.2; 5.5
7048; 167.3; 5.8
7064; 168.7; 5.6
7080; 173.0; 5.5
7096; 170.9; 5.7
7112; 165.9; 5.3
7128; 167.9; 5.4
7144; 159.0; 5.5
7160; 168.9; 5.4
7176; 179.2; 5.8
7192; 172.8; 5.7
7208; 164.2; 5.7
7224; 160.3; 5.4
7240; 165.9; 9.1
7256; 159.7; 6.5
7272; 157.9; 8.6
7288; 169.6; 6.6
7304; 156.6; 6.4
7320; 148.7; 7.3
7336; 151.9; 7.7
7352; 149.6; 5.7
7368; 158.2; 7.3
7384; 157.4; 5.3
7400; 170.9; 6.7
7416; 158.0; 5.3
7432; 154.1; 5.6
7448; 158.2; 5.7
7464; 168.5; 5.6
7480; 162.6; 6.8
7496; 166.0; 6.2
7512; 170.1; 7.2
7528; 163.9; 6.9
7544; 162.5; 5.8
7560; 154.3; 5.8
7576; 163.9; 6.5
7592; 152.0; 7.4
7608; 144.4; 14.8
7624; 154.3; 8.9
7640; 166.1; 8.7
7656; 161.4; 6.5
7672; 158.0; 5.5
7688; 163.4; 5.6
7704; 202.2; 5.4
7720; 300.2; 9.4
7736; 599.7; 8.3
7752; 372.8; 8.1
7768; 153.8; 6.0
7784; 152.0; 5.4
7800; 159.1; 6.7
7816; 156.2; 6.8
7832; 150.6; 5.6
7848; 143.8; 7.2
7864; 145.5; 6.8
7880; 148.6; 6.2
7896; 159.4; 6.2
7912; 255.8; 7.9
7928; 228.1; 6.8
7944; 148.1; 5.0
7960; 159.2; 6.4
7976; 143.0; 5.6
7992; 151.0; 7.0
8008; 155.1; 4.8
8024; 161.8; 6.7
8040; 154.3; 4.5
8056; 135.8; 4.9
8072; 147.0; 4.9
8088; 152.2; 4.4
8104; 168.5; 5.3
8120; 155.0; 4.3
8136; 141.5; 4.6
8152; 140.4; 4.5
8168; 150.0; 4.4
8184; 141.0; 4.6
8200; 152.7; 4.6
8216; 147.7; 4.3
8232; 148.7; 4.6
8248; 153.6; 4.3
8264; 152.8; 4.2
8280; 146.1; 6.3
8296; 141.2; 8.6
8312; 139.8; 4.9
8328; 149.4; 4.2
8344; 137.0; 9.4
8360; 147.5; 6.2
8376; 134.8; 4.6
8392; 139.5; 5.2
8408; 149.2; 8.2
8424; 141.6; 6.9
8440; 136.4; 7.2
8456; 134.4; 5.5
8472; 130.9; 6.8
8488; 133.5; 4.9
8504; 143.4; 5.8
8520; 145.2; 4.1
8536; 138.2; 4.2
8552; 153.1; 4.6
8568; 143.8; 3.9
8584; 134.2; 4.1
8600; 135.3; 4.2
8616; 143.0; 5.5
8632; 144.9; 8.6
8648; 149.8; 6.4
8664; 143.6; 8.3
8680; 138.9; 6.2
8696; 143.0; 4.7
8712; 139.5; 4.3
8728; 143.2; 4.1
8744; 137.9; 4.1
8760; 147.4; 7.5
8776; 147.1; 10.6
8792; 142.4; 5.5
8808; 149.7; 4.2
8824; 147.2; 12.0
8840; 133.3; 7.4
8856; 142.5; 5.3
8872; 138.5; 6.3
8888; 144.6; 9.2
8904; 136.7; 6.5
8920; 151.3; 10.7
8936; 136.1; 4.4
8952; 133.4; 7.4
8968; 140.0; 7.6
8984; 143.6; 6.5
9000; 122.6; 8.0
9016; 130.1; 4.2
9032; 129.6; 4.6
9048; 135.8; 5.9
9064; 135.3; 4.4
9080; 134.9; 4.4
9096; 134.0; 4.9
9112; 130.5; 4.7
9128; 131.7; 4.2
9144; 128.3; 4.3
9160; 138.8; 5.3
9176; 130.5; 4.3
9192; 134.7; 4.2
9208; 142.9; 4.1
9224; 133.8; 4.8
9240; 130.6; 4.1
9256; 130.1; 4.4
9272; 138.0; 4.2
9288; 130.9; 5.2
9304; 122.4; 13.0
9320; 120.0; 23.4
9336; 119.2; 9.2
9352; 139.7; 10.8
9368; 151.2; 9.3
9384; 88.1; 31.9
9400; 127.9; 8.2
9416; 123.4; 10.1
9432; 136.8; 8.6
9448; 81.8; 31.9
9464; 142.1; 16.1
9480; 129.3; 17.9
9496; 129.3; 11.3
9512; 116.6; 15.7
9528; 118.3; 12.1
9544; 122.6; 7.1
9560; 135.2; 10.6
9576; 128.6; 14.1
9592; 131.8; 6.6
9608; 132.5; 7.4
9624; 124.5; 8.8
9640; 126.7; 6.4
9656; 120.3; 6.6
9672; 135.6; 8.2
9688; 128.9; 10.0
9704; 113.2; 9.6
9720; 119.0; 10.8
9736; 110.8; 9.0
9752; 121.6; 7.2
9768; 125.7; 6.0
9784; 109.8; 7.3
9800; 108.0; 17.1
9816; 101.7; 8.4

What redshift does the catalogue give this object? 0.18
